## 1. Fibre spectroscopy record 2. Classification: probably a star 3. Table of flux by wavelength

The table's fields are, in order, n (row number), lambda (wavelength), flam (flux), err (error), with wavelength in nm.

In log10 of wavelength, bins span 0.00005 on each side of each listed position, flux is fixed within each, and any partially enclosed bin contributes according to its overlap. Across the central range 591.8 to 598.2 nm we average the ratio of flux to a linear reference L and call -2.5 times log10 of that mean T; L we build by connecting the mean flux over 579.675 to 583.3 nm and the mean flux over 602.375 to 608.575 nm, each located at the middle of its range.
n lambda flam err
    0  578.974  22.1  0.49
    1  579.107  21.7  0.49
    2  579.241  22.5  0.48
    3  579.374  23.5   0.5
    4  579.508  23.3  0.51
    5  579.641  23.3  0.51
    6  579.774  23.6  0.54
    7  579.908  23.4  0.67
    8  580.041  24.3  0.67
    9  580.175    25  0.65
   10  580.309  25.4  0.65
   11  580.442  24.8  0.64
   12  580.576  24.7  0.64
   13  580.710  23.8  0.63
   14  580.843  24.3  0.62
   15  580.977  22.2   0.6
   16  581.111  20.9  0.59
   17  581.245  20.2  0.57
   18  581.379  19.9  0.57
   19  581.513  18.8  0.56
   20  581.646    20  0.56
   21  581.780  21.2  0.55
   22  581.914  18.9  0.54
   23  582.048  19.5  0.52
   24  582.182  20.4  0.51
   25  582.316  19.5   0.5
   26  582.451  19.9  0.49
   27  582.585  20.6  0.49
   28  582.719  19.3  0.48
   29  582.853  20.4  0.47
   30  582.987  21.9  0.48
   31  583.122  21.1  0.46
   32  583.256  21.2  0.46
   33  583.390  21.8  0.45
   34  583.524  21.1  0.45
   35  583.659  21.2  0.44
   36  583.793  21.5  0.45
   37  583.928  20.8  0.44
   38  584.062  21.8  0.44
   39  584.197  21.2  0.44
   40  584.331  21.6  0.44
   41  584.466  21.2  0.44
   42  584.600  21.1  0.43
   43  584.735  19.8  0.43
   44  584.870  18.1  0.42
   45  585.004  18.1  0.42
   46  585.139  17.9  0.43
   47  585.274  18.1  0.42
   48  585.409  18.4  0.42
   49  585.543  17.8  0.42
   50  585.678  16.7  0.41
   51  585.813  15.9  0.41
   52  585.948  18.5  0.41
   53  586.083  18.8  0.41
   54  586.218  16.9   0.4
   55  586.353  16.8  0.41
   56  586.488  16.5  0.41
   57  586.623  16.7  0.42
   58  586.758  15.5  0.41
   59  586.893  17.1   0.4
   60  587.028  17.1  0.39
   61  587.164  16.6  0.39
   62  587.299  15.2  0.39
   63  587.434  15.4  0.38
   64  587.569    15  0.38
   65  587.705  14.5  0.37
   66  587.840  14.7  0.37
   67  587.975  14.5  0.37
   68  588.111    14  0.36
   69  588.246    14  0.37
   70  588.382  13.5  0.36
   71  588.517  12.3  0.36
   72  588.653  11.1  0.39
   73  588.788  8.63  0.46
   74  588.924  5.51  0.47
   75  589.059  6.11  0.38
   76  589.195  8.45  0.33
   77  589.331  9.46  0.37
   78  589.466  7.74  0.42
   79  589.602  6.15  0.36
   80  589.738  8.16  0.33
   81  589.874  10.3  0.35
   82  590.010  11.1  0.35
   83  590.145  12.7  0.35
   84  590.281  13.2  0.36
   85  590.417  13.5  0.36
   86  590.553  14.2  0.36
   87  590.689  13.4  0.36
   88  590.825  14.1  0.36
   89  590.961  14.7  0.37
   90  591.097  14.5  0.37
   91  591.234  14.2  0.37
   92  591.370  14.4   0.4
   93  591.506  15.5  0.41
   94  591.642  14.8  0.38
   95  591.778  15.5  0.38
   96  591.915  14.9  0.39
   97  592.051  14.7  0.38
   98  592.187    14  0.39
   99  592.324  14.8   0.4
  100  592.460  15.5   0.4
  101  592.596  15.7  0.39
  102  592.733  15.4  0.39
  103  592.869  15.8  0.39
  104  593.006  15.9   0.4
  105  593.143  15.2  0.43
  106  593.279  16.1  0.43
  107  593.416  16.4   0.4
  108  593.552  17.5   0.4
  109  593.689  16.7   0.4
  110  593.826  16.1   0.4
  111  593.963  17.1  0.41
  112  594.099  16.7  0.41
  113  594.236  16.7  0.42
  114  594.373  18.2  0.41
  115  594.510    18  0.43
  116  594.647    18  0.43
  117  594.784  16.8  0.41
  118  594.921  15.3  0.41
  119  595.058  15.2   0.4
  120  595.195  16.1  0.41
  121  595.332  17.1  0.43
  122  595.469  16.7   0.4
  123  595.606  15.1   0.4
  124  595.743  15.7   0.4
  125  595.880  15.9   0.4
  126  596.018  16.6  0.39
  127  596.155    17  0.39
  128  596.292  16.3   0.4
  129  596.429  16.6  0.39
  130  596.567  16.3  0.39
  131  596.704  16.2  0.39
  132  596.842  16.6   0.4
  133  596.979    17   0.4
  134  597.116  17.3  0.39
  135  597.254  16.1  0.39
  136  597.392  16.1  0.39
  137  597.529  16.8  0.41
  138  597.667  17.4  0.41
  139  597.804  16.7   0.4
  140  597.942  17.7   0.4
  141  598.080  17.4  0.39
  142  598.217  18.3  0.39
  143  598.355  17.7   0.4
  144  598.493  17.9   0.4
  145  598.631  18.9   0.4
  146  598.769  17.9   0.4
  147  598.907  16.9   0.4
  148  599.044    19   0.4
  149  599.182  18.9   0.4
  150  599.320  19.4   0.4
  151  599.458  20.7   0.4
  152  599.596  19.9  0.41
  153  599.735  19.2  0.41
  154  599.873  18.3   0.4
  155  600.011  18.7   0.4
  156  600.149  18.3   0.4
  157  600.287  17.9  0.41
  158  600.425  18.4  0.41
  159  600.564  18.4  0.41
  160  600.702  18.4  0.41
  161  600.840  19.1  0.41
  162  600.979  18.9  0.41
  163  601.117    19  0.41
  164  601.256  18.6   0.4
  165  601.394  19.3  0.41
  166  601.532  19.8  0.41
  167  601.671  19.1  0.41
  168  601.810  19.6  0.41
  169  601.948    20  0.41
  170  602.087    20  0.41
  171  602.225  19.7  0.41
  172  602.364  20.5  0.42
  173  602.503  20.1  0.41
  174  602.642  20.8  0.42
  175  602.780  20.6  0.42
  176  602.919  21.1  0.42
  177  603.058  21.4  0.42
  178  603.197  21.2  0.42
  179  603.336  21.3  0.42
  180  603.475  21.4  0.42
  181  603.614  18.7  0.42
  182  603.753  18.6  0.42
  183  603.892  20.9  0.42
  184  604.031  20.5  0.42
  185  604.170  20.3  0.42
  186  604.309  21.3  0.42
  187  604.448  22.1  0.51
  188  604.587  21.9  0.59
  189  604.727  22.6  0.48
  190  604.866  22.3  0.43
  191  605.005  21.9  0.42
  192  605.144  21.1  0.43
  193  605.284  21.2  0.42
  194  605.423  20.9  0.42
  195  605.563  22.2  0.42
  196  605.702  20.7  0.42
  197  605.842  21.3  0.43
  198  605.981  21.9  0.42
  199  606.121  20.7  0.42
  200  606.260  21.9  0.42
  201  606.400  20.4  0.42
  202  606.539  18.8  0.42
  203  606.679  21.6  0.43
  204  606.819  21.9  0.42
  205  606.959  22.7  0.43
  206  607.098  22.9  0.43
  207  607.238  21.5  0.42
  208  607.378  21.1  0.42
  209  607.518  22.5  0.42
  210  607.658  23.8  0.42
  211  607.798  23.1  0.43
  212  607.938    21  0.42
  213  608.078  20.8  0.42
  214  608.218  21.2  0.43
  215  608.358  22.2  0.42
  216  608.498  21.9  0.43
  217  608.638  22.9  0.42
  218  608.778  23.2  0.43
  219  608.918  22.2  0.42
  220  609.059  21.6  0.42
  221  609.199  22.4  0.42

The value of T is 0.30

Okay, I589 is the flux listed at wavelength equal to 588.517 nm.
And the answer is 12.3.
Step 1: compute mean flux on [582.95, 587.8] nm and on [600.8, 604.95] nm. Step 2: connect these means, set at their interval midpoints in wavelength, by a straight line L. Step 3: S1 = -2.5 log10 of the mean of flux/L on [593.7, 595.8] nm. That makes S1 0.176 mag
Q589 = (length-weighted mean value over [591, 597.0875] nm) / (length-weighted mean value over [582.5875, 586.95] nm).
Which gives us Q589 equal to 0.83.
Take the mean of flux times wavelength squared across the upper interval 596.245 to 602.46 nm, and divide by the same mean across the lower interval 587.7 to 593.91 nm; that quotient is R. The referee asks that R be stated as 1.42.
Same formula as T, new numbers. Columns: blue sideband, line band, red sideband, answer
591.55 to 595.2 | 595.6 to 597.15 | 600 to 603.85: 0.06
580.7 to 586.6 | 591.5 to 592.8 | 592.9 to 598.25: 0.17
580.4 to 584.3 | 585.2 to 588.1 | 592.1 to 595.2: 0.17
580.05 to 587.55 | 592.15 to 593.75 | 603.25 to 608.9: 0.28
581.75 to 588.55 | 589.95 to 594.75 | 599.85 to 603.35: 0.23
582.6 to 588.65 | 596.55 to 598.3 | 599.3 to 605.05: 0.15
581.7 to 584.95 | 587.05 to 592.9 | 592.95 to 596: 0.36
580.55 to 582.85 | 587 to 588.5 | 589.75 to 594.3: 0.17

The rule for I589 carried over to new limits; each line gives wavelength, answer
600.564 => 18.4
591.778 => 15.5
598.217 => 18.3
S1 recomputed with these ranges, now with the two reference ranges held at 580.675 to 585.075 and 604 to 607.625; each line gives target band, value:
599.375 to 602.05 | 0.12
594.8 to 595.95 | 0.31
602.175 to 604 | 0.05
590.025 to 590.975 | 0.48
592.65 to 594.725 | 0.26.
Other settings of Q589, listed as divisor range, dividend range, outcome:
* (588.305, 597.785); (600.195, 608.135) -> 1.42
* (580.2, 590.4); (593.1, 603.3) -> 1.04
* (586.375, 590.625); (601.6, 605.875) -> 1.65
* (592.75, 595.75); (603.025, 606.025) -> 1.28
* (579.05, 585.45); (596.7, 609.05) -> 0.94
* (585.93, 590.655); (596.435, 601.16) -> 1.37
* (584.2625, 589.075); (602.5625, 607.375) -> 1.33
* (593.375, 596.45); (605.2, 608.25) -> 1.30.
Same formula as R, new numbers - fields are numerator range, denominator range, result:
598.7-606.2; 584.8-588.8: 1.33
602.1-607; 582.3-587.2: 1.17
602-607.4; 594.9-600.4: 1.24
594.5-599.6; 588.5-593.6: 1.35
